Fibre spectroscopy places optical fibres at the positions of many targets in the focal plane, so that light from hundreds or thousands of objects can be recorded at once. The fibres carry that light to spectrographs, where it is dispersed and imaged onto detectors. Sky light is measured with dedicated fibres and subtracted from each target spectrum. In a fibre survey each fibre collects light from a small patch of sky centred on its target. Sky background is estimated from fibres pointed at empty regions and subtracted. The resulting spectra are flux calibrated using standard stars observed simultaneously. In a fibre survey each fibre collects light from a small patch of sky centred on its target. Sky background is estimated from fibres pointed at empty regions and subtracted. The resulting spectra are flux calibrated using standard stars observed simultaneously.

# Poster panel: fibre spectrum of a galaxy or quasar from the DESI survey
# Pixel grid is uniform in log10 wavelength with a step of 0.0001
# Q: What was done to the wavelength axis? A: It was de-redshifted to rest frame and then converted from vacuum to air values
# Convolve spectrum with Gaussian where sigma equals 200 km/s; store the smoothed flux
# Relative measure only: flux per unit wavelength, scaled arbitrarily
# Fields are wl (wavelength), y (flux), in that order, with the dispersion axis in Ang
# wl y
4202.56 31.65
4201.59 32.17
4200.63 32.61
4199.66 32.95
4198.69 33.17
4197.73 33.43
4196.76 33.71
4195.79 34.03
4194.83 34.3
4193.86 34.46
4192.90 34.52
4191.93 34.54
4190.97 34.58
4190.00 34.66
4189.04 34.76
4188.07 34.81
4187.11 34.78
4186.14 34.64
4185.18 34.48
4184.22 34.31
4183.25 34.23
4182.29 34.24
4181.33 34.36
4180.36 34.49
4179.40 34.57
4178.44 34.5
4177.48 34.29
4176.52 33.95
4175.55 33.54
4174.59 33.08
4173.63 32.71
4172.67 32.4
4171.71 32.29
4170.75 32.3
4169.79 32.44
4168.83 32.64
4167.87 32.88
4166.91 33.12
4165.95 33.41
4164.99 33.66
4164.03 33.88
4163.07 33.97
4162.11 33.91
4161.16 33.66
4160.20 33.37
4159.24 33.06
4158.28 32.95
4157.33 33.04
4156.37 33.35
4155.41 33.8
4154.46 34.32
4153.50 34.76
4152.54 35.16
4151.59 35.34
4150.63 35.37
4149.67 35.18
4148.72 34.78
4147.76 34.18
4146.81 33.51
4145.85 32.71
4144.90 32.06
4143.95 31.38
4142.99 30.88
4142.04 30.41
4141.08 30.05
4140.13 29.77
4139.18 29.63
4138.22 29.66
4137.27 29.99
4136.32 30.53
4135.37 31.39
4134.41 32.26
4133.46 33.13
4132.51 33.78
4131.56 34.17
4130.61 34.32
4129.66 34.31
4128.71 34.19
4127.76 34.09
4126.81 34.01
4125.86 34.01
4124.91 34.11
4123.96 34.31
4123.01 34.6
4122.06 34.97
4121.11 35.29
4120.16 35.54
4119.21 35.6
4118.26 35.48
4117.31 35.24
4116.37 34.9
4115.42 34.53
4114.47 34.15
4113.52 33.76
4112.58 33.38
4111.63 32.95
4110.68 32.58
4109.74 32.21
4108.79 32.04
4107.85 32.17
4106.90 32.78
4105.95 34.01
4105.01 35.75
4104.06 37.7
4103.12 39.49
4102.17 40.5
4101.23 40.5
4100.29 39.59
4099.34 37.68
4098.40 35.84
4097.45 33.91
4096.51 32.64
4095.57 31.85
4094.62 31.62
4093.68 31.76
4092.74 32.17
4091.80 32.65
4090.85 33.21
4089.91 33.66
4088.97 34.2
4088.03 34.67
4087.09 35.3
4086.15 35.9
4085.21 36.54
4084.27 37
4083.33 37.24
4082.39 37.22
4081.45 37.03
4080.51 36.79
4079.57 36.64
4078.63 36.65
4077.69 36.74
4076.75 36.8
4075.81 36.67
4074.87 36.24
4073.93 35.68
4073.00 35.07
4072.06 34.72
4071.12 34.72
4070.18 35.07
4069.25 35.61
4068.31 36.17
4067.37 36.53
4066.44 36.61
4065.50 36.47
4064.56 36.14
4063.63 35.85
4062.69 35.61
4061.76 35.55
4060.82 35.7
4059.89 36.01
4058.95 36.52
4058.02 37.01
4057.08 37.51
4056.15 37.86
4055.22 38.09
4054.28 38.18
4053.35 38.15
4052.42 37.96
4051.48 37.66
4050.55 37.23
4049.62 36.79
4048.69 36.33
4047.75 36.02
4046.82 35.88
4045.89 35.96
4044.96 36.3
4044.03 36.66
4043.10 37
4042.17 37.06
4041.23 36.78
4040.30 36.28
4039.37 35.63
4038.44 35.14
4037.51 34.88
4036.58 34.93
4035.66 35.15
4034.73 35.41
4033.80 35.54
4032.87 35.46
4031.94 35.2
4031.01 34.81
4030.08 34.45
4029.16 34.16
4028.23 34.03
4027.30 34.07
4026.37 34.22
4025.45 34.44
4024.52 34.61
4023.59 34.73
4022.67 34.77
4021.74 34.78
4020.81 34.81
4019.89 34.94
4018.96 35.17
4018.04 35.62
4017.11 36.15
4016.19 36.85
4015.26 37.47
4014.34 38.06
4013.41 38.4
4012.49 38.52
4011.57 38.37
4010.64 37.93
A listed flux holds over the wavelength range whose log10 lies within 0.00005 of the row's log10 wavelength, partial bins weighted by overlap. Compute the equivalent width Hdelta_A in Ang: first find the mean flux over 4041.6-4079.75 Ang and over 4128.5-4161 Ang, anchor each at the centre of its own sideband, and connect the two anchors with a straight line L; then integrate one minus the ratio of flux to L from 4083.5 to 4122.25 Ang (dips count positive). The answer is -0.2 Ang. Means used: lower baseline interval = 36.5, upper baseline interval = 32.8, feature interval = 34.8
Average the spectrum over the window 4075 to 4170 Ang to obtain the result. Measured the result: 34.1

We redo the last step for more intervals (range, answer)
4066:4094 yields 35.5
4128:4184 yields 33.1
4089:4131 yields 34.5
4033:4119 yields 35.7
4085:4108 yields 35.1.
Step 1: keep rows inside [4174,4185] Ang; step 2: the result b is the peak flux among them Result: 34.57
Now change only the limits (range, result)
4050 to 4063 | 38.18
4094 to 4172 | 40.5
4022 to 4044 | 37.06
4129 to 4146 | 34.32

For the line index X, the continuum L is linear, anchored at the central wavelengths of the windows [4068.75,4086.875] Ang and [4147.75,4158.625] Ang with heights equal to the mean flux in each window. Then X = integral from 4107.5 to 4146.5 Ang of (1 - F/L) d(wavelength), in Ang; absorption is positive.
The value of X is 2.2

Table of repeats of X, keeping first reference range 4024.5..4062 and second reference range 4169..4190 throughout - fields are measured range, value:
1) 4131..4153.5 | 1.3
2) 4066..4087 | -0.4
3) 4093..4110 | 0.0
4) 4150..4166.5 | 0.1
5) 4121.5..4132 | 0.1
